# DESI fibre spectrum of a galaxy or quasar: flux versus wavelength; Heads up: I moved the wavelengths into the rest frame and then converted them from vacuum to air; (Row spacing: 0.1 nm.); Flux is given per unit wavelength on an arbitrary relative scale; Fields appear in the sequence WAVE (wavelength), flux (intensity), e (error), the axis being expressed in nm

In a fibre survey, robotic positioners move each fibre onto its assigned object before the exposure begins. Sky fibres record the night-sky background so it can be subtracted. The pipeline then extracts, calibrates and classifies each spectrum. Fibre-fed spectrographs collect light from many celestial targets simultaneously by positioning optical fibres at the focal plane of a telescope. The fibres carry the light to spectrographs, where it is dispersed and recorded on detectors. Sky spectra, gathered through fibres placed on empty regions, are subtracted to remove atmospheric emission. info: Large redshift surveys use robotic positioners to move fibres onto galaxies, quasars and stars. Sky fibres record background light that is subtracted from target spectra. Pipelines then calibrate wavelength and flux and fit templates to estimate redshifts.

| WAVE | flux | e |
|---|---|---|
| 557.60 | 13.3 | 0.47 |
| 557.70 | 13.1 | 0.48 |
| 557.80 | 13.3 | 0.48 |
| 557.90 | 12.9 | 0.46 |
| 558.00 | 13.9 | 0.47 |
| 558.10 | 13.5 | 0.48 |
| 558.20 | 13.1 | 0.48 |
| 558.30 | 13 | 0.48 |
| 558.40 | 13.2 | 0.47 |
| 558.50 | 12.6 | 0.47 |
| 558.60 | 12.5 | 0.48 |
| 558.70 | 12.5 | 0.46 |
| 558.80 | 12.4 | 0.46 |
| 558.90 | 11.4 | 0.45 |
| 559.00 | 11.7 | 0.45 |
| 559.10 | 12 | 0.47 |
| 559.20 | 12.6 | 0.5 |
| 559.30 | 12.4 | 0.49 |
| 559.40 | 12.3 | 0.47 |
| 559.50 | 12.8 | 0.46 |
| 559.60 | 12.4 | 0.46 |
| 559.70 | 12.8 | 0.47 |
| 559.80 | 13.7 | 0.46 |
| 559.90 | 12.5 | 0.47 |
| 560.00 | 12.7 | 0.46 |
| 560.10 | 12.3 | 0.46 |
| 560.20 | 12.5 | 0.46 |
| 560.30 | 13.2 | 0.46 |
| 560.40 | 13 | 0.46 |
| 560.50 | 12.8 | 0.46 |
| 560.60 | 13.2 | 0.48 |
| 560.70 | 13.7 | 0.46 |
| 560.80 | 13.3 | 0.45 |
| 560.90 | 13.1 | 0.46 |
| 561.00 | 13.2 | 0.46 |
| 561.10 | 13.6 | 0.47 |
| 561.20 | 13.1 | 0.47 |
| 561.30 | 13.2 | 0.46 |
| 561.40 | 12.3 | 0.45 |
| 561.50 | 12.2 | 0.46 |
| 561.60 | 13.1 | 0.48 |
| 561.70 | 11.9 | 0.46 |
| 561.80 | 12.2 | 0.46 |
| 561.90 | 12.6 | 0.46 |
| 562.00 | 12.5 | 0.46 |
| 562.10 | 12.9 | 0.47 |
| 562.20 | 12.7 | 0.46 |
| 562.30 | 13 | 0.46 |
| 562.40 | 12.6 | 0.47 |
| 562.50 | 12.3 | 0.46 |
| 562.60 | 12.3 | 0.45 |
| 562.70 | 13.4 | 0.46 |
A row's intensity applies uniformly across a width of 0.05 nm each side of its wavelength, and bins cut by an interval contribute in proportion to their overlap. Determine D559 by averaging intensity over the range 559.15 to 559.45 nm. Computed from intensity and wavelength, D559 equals 12.4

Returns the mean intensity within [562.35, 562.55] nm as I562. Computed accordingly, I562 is 12.4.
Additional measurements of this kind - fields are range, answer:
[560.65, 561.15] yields 13.4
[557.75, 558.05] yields 13.4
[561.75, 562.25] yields 12.6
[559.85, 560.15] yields 12.5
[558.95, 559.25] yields 12.1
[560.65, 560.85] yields 13.5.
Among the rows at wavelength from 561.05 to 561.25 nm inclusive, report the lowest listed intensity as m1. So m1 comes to 13.1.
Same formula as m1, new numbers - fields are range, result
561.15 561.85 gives 11.9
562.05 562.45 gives 12.6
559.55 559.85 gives 12.4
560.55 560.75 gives 13.2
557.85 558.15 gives 12.9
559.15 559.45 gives 12.3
